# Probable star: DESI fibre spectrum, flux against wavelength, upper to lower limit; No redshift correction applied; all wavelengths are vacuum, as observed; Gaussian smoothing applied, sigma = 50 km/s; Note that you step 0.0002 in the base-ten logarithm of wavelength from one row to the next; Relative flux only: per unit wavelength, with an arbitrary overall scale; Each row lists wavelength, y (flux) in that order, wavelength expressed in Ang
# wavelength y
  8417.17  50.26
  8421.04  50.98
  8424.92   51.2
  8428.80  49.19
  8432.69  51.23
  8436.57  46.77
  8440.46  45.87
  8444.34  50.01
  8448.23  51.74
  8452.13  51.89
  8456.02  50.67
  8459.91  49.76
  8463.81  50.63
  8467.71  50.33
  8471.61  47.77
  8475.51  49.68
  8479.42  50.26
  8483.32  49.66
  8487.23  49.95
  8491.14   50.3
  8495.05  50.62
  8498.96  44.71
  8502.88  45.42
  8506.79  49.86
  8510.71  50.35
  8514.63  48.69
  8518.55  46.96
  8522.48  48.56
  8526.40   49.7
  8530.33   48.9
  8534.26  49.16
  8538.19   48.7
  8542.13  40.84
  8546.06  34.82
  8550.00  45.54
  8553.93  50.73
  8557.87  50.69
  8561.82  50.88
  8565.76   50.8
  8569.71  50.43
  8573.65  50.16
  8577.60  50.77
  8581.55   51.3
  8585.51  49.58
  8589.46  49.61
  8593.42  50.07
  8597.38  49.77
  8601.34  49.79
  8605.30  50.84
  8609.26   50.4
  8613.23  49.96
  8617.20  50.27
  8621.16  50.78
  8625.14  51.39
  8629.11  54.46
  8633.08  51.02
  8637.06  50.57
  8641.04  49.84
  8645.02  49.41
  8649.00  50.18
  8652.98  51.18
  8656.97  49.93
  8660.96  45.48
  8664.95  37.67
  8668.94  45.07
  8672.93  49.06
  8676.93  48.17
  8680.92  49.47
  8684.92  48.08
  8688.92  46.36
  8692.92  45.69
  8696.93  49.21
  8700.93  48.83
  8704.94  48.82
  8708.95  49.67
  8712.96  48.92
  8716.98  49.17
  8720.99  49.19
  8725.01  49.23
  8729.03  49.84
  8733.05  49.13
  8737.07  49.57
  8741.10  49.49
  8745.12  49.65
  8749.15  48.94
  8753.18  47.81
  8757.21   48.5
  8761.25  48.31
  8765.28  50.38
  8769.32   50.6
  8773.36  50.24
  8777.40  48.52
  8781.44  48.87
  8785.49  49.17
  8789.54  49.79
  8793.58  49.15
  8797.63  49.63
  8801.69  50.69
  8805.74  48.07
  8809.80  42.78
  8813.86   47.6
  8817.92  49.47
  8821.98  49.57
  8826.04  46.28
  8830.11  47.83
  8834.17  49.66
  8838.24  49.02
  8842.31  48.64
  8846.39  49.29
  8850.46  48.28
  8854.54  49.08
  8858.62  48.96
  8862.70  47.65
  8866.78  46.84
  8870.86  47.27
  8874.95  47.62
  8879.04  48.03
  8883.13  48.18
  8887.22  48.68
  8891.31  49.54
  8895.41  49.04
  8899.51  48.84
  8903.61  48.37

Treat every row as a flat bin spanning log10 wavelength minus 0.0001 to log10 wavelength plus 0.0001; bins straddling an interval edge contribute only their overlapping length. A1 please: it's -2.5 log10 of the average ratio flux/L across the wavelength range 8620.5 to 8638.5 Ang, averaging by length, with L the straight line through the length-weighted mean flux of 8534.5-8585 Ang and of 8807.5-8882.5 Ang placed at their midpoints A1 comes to -0.08 mag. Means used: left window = 48.1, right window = 48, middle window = 51.7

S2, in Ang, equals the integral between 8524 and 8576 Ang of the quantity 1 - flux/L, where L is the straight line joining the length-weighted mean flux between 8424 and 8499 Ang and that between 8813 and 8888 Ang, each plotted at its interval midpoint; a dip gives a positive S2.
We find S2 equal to 1.7 Ang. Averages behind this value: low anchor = 49.7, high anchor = 48.3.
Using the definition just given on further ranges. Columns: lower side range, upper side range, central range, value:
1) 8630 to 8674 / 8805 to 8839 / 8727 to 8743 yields -0.50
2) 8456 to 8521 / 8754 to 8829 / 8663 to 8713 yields 1.63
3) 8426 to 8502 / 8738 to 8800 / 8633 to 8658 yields -0.46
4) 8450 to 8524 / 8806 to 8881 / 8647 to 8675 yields 0.98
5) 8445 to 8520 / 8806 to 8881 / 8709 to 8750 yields -0.75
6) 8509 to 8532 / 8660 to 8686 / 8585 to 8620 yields -1.99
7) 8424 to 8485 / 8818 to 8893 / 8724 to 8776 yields -0.65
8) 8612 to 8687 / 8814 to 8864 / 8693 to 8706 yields 0.12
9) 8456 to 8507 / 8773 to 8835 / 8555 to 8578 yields -0.75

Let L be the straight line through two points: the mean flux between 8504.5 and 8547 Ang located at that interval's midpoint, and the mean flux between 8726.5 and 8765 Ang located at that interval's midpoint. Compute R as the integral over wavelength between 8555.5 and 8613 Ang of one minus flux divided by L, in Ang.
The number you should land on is -3.2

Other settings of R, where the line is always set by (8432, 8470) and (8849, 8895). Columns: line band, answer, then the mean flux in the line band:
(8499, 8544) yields 1.6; 47.8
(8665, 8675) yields 0.8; 45.2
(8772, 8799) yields -0.4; 49.3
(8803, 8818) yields 0.5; 46.8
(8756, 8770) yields -0.2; 49.4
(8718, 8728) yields -0.1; 49.3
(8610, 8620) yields -0.2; 50.2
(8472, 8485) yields 0.0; 49.6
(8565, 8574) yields -0.2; 50.5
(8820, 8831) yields 0.1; 47.9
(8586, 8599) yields -0.1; 49.8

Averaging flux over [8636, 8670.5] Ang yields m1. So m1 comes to 47.7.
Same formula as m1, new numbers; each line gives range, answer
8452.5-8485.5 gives 49.9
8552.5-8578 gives 50.6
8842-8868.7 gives 48.4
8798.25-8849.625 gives 48.3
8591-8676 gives 49.4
